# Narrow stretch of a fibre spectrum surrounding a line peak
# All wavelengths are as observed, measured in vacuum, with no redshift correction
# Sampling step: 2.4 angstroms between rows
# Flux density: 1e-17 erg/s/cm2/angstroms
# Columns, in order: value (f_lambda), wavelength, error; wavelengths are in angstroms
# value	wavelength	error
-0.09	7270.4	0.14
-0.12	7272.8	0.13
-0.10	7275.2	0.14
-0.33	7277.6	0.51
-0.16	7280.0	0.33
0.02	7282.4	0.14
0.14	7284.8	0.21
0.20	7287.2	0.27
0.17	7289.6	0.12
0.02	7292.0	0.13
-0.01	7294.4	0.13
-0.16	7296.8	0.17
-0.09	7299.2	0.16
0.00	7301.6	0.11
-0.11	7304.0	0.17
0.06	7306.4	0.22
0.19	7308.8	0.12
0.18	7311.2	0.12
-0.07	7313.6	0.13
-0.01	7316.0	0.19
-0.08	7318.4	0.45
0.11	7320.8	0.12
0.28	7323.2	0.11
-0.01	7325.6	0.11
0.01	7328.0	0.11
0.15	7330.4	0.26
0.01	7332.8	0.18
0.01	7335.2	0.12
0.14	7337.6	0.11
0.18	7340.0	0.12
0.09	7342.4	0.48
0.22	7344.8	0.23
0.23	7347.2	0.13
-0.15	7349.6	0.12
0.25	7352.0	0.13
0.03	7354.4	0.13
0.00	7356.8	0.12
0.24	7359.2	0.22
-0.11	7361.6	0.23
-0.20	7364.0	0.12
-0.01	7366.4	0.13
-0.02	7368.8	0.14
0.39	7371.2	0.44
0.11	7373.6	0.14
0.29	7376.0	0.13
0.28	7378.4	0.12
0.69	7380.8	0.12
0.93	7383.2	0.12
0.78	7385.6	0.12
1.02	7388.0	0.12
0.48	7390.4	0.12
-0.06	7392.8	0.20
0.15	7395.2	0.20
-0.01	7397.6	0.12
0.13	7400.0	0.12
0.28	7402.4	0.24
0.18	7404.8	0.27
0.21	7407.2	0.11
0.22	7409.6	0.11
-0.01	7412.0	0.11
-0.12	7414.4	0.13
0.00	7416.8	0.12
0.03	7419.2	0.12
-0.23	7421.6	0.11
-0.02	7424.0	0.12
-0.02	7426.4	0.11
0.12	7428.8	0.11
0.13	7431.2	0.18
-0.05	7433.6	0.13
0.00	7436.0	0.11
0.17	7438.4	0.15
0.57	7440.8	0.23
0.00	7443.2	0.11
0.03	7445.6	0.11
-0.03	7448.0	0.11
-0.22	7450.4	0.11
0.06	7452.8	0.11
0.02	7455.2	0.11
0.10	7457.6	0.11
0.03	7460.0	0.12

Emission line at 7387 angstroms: [O II] 3727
